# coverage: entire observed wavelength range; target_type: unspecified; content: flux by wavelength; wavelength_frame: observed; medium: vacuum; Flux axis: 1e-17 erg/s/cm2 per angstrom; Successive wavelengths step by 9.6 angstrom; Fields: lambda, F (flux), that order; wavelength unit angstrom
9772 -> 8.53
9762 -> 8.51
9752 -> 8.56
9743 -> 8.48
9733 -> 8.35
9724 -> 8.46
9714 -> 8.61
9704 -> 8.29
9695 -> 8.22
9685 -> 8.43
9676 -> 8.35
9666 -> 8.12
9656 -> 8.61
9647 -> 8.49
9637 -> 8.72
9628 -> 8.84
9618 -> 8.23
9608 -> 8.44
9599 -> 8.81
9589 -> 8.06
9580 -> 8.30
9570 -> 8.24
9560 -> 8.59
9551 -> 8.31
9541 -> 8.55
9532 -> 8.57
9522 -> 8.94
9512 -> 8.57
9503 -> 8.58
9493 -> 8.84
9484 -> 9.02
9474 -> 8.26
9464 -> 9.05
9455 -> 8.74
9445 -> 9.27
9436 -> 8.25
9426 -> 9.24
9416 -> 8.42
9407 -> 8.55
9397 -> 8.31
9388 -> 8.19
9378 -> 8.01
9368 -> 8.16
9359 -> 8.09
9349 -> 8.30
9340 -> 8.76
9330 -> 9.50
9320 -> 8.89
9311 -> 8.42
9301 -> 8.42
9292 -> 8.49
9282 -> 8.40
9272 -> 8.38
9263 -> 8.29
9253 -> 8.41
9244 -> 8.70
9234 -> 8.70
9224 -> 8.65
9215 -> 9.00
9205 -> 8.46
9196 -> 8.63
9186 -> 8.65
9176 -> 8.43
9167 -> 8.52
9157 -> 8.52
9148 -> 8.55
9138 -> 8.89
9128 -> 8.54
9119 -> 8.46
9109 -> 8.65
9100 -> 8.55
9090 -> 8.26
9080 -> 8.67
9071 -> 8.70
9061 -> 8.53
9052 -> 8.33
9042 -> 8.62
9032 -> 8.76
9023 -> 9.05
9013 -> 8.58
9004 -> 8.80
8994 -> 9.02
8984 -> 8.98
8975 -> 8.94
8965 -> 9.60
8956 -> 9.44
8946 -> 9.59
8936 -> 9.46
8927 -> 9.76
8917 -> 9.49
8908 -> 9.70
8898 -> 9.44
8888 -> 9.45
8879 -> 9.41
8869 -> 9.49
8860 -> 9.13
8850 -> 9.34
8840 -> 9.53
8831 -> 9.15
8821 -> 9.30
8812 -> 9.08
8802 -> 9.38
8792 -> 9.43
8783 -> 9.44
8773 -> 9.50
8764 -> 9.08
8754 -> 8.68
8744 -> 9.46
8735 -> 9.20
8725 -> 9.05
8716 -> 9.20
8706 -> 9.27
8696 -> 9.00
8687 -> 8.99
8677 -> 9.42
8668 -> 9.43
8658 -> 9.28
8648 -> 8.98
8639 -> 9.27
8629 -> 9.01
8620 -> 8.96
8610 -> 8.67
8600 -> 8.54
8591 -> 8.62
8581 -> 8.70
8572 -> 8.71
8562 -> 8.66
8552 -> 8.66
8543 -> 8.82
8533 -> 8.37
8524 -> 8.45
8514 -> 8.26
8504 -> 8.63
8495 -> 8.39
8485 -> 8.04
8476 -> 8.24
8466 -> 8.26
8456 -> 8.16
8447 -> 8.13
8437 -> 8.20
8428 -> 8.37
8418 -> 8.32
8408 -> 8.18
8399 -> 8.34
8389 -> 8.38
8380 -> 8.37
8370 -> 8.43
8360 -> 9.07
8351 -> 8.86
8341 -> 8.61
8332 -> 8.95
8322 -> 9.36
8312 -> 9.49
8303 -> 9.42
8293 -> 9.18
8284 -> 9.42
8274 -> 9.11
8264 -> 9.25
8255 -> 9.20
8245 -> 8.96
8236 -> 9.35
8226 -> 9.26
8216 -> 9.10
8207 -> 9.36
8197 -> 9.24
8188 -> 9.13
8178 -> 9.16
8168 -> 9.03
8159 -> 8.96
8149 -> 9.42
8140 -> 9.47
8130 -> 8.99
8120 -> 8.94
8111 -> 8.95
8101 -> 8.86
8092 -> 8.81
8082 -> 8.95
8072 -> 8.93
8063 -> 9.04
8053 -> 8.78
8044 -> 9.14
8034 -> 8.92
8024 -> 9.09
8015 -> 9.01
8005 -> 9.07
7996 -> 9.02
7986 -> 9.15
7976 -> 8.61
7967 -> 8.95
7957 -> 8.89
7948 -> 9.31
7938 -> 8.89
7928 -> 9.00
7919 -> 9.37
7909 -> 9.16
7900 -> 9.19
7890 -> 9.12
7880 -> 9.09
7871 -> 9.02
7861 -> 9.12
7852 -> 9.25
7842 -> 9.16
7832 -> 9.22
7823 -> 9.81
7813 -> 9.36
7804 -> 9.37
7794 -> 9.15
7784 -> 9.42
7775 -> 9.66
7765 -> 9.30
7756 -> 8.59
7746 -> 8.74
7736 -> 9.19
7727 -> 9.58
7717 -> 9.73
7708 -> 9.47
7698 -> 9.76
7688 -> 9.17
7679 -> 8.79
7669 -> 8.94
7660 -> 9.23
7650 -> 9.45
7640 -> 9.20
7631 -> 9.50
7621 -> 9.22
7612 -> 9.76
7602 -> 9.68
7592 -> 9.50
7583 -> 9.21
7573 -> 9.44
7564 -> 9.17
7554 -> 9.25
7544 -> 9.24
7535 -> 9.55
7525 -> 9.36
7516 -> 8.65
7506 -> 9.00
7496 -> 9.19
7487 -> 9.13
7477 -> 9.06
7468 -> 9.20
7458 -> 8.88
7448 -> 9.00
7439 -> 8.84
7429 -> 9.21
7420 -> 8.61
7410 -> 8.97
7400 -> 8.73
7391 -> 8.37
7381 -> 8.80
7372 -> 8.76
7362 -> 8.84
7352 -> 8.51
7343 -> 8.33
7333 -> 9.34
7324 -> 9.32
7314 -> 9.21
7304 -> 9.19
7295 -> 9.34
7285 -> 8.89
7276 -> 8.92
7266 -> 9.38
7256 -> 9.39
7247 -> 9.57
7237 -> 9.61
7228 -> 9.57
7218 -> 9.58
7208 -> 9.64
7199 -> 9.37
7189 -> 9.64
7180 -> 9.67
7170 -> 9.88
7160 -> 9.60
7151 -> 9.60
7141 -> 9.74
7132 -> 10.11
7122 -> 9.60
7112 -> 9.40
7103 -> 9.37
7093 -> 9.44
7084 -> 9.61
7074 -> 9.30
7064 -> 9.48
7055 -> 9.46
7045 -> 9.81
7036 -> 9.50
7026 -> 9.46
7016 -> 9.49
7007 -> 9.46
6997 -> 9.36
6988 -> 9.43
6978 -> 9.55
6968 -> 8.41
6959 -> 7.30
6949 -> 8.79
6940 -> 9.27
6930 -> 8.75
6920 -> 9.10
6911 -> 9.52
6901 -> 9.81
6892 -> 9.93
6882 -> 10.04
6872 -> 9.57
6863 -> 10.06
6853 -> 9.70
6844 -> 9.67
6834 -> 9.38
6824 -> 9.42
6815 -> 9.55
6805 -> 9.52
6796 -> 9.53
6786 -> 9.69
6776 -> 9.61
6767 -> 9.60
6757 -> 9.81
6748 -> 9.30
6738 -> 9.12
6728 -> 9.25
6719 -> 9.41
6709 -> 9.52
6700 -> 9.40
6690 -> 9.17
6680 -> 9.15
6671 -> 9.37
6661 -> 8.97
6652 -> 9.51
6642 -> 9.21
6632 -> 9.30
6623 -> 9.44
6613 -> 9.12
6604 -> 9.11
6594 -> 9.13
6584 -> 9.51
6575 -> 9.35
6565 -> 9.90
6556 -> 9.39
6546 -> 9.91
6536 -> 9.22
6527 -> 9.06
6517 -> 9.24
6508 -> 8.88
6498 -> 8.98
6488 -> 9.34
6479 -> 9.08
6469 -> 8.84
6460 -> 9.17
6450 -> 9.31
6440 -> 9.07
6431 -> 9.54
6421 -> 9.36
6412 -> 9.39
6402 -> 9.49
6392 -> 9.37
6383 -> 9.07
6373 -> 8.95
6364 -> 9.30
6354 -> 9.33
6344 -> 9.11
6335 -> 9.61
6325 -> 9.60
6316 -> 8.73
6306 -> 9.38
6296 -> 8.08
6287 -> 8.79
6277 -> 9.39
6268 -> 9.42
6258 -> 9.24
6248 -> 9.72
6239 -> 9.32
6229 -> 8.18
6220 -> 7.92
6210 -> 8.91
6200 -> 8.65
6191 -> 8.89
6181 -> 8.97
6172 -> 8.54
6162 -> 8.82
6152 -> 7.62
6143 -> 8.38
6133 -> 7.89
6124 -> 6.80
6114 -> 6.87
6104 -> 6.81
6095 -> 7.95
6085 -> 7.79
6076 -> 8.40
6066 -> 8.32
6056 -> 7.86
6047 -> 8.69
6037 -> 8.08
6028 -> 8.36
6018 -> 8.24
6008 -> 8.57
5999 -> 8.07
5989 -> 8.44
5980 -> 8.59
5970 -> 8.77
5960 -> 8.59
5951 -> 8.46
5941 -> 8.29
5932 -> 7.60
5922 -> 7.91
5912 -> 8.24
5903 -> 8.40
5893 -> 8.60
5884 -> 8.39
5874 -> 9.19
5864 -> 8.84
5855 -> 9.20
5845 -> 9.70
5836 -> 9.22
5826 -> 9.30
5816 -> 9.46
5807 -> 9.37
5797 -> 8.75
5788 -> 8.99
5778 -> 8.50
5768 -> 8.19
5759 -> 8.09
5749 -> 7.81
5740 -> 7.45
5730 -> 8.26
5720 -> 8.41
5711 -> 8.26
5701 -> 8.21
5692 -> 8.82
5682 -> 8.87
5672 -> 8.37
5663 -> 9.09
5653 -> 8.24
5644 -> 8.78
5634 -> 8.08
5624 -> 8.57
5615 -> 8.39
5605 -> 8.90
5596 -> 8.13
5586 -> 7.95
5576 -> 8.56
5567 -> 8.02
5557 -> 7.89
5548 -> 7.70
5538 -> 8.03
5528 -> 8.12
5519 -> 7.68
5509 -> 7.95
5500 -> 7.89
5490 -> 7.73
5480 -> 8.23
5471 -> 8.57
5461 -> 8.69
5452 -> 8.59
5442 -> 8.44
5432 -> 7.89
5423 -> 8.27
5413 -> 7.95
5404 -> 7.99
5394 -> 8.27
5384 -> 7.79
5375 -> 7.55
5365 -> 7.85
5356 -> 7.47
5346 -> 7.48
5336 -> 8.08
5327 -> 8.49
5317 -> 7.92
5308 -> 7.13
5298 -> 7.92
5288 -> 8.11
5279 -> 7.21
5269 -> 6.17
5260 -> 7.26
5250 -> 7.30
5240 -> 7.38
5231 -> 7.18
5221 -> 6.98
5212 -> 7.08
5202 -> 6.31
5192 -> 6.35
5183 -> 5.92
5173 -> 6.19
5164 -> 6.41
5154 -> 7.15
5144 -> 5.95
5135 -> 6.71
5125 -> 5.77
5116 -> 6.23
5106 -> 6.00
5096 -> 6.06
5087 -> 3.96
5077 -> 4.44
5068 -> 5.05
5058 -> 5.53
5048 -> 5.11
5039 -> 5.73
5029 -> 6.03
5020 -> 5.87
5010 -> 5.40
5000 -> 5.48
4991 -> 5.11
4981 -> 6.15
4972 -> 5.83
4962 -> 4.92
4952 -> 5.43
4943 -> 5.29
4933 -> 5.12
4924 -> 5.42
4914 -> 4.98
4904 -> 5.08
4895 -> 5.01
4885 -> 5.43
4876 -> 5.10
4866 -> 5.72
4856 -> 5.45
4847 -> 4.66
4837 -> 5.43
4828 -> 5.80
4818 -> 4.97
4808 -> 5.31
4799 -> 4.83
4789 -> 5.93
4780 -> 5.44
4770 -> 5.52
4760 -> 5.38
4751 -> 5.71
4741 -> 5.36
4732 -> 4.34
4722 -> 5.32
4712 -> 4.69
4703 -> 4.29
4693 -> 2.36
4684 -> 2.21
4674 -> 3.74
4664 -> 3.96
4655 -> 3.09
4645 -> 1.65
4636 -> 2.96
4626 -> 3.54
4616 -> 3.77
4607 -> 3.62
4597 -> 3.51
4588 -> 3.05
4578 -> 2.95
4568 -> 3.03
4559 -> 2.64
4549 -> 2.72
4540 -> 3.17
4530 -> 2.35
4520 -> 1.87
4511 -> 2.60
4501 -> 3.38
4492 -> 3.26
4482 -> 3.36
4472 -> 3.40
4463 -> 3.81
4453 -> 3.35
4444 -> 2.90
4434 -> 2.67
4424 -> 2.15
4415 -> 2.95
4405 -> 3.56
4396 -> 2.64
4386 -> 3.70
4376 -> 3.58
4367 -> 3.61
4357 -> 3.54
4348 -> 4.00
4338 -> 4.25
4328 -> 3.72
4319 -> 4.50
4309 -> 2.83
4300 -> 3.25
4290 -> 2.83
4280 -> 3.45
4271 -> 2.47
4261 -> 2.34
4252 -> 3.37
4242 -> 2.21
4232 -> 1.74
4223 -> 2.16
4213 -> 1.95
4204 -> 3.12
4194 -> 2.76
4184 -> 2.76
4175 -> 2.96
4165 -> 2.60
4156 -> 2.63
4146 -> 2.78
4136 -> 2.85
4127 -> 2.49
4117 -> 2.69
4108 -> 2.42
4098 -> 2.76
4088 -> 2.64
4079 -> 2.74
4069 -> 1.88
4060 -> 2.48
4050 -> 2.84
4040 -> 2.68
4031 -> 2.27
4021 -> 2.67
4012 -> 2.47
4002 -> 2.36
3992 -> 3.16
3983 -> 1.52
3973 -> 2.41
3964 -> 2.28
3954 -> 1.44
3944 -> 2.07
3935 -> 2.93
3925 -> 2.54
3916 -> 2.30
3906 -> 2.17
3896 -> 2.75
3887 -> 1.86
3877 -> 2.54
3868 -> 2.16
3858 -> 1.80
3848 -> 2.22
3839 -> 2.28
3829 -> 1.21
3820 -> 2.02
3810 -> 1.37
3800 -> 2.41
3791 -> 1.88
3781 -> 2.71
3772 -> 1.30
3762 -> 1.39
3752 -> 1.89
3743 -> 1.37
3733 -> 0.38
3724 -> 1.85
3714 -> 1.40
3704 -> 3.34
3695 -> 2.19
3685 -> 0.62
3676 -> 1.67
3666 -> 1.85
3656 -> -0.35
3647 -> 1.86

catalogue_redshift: 0.18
